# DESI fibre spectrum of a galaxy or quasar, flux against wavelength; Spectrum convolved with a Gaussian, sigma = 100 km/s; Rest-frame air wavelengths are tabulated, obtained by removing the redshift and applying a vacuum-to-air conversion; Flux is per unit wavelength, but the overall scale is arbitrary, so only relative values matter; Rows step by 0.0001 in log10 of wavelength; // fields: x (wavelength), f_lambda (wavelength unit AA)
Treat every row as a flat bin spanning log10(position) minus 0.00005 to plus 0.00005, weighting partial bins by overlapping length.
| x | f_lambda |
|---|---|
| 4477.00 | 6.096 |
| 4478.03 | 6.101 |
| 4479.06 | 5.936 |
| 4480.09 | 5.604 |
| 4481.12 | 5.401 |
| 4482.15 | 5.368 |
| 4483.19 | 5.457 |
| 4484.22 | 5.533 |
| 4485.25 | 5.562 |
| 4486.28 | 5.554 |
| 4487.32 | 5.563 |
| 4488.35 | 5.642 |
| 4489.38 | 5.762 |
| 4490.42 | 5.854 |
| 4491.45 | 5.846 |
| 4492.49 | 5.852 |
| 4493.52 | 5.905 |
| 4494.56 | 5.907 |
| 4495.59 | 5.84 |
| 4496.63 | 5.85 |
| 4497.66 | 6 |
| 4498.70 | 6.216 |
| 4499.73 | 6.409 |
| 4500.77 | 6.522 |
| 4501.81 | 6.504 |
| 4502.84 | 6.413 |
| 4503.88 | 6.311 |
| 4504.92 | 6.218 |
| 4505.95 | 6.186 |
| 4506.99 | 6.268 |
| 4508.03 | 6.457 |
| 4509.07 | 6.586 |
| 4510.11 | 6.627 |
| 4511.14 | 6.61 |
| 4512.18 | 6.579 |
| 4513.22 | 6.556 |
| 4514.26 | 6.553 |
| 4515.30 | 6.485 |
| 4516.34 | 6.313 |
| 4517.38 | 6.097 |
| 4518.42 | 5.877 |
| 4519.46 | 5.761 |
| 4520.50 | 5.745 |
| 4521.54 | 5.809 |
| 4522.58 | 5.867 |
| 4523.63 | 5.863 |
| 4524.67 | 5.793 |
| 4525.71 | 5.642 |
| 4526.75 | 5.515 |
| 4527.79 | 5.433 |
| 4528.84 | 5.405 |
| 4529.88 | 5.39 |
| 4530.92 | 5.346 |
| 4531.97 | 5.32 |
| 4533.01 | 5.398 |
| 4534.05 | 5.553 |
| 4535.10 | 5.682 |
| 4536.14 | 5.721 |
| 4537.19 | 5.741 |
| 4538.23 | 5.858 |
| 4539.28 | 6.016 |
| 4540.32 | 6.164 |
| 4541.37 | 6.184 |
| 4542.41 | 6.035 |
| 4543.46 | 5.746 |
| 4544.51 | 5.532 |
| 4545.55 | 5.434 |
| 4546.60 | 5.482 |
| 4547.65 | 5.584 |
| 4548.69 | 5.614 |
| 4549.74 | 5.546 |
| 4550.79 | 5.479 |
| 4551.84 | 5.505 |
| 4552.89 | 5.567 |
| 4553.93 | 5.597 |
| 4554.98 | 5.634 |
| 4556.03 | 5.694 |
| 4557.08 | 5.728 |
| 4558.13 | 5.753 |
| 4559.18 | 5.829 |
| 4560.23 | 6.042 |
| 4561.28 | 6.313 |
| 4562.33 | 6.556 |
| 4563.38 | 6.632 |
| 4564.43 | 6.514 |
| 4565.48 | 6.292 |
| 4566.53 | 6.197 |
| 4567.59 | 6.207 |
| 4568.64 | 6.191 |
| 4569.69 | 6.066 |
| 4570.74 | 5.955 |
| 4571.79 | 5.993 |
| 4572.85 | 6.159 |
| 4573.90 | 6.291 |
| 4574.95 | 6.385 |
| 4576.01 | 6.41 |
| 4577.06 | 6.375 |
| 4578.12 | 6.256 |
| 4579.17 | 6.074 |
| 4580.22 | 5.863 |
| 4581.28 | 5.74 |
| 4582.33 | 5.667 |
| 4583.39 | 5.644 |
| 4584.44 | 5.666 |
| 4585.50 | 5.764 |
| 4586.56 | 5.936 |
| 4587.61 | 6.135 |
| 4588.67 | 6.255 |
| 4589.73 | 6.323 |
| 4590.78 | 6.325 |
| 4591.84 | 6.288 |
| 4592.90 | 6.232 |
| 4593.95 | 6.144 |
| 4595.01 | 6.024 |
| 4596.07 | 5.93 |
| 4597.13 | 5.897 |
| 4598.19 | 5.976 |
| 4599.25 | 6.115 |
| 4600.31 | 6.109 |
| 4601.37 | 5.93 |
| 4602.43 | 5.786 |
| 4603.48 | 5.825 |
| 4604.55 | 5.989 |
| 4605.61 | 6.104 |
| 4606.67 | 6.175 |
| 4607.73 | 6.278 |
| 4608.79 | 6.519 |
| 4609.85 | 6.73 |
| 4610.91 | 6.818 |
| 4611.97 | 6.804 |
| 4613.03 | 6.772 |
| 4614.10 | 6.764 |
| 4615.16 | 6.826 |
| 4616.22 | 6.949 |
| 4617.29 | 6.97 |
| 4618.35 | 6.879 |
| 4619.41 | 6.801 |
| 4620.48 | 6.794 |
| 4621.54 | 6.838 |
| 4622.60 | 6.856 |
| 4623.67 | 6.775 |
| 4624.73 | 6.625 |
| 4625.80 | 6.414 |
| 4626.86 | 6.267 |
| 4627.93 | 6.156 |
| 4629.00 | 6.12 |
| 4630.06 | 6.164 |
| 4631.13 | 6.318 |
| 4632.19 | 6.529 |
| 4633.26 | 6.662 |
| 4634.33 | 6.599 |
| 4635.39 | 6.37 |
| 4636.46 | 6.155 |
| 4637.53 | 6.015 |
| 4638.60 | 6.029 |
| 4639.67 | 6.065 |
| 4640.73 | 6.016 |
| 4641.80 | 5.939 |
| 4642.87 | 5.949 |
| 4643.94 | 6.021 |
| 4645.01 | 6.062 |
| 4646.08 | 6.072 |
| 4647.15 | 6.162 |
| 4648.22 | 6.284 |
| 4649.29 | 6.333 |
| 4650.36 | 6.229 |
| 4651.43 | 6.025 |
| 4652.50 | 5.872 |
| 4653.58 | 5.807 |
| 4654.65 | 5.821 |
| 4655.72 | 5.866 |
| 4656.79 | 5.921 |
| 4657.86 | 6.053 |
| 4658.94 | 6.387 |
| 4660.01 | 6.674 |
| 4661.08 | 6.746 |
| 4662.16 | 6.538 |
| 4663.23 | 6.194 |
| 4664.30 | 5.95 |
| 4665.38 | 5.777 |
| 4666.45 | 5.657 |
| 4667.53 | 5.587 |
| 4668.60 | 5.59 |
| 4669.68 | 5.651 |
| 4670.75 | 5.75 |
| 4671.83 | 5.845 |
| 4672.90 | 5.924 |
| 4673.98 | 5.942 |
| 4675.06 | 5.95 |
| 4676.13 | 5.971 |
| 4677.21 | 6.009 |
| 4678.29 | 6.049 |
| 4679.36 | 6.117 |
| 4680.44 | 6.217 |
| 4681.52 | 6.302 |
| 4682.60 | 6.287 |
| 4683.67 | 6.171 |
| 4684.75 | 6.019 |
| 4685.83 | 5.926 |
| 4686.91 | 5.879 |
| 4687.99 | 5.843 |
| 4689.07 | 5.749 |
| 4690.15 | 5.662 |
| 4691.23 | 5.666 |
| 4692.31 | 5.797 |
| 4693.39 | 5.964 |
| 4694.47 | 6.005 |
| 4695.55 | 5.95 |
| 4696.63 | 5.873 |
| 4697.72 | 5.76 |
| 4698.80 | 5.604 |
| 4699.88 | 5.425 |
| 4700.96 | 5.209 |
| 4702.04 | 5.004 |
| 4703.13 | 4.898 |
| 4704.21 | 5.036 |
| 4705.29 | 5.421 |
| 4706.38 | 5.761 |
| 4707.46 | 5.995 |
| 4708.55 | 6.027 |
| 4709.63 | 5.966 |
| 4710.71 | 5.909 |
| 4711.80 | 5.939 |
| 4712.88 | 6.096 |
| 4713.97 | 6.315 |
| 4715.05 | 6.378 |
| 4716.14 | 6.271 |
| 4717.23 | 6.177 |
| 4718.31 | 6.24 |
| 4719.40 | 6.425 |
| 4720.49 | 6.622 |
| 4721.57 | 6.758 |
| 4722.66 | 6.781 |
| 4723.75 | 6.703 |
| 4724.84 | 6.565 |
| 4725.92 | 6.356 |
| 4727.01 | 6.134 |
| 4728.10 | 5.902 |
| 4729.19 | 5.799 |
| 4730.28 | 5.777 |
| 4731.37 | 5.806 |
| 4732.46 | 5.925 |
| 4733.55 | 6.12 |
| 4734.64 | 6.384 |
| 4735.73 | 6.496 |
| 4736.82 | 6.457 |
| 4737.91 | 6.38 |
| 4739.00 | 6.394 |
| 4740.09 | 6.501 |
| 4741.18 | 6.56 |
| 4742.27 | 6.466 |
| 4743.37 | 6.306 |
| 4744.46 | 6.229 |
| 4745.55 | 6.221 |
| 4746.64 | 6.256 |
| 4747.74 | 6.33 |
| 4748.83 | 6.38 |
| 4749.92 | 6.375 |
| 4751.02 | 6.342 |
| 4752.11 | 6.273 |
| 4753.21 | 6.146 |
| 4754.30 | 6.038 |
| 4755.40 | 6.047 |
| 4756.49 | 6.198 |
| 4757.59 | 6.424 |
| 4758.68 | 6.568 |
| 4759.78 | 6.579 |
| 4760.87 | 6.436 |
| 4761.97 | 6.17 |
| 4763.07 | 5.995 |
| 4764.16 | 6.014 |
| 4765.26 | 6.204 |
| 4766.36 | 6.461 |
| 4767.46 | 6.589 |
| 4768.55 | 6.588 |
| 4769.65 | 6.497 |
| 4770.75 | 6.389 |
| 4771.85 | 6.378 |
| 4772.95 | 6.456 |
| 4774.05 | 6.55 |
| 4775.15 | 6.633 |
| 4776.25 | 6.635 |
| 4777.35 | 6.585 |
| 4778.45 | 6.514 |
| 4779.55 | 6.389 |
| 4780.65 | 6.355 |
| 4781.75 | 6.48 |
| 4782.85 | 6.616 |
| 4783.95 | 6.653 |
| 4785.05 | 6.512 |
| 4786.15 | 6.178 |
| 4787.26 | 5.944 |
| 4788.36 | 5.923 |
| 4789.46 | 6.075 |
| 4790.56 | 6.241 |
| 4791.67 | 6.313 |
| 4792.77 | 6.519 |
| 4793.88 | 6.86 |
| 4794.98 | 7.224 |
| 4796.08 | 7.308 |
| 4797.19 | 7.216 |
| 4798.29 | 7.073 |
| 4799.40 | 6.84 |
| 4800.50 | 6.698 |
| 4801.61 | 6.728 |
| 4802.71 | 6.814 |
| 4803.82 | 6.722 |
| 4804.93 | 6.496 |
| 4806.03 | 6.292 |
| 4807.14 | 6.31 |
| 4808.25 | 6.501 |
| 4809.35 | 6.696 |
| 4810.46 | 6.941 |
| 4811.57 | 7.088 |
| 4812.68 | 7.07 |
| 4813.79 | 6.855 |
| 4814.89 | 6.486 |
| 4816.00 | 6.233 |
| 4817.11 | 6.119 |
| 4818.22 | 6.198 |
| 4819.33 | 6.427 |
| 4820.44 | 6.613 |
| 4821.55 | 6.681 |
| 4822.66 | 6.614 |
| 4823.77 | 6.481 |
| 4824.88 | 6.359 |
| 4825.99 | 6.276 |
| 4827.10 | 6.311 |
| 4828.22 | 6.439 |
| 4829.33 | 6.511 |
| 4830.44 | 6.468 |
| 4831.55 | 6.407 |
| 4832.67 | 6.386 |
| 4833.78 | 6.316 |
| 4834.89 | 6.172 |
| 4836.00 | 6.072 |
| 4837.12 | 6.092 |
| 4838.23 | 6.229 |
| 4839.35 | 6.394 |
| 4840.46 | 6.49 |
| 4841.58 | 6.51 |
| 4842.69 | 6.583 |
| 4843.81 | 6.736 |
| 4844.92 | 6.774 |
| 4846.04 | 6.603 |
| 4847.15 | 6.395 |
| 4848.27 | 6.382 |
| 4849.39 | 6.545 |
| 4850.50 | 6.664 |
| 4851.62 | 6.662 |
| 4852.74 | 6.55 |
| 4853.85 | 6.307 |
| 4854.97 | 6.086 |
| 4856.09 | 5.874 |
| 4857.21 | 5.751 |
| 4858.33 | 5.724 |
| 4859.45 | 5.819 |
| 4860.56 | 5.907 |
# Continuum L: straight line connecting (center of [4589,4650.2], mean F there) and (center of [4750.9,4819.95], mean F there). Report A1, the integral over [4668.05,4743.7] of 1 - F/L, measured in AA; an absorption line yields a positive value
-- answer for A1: 4.72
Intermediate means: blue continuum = 6.33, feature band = 6.02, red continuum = 6.5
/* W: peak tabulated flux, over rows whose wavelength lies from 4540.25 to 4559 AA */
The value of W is 6.184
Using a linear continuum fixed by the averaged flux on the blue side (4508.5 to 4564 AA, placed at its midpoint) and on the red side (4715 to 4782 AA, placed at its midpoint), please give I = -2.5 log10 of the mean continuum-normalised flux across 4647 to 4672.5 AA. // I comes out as 0.02 mag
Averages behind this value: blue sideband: 5.87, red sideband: 6.34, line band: 6.03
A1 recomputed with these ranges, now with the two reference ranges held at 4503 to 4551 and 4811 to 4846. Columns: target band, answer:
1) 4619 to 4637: -1.2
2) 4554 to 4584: -0.5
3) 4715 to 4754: -0.1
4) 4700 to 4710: 1.2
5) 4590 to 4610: -0.2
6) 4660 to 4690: 0.9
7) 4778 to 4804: -0.8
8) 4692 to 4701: 0.7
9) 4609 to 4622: -1.6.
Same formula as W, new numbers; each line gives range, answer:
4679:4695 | 6.302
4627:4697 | 6.746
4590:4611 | 6.818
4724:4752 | 6.565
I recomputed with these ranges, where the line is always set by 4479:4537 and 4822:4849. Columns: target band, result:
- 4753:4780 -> -0.01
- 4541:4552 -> 0.06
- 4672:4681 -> 0.03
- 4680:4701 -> 0.06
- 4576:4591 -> 0.00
